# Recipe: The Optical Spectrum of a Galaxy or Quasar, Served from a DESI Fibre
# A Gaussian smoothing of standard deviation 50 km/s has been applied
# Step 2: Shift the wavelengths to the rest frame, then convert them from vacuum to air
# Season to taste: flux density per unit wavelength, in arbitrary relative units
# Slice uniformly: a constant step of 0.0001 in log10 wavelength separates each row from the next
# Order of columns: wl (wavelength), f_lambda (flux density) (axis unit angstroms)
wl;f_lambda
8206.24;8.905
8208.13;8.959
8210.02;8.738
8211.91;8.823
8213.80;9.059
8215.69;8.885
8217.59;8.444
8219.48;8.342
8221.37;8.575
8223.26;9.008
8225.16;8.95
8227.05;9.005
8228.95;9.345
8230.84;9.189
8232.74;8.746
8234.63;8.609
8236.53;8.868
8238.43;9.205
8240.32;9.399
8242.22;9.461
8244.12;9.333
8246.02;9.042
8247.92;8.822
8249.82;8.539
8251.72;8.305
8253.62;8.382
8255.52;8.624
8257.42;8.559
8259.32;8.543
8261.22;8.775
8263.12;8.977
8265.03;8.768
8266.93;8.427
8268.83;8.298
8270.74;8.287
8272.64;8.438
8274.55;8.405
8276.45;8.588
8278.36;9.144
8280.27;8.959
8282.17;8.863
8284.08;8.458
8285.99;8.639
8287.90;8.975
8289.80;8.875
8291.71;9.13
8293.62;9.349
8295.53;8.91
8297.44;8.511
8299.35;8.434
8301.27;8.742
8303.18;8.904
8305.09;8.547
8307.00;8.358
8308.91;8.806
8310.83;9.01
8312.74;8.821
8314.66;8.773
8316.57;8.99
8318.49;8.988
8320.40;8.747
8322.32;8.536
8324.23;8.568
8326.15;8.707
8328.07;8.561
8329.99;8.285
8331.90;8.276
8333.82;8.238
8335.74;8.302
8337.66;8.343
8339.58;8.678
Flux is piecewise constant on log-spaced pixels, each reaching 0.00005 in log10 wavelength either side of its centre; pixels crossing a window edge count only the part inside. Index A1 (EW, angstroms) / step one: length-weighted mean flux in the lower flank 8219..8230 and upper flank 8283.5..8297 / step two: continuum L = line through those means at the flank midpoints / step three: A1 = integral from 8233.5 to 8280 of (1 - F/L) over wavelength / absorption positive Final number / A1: 0.8 angstroms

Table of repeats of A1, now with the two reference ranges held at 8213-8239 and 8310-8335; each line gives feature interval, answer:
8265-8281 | 0.3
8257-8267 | 0.1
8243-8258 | 0.2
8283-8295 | -0.2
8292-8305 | -0.2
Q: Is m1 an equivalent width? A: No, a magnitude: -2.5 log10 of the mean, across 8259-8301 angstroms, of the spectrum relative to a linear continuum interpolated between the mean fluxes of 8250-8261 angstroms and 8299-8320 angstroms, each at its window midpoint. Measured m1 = -0.01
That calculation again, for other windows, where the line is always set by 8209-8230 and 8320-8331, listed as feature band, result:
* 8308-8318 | -0.04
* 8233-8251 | -0.03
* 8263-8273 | 0.03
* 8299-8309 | 0.00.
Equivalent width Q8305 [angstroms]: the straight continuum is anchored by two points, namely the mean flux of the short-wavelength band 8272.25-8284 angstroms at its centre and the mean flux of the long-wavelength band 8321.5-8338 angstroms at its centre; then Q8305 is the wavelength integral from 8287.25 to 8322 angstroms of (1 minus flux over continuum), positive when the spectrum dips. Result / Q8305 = -1.0 angstroms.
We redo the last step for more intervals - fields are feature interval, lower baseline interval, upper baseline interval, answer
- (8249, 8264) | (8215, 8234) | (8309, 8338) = 0.32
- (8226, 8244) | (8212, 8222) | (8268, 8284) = -0.92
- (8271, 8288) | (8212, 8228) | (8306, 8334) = 0.04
